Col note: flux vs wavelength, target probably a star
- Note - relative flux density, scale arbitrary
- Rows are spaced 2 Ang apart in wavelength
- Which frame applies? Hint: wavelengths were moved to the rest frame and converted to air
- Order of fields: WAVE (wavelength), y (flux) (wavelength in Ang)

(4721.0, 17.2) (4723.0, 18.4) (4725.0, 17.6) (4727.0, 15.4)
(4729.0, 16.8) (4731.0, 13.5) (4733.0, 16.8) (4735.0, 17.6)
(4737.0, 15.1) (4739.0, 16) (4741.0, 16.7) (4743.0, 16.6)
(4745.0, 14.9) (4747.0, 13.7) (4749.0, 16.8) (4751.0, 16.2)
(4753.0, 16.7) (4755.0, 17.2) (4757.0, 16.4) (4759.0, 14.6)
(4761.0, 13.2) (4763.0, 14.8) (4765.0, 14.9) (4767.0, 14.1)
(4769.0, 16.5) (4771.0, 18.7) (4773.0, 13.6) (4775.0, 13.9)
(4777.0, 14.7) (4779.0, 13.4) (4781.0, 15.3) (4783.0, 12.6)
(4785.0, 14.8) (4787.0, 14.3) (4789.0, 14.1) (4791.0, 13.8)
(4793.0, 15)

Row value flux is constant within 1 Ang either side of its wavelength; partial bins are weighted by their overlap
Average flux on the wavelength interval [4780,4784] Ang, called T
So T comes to 13.9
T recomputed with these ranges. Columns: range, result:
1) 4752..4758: 16.8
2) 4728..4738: 16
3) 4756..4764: 14.8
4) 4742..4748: 15.1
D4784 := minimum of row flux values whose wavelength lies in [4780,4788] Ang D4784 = 12.6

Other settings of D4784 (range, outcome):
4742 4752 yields 13.7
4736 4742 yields 15.1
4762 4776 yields 13.6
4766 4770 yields 14.1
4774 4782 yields 13.4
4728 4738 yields 13.5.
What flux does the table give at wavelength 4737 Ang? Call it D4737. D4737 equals 15.1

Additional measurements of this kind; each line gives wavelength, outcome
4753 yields 16.7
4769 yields 16.5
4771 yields 18.7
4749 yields 16.8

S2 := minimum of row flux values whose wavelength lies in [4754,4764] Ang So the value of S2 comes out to 13.2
